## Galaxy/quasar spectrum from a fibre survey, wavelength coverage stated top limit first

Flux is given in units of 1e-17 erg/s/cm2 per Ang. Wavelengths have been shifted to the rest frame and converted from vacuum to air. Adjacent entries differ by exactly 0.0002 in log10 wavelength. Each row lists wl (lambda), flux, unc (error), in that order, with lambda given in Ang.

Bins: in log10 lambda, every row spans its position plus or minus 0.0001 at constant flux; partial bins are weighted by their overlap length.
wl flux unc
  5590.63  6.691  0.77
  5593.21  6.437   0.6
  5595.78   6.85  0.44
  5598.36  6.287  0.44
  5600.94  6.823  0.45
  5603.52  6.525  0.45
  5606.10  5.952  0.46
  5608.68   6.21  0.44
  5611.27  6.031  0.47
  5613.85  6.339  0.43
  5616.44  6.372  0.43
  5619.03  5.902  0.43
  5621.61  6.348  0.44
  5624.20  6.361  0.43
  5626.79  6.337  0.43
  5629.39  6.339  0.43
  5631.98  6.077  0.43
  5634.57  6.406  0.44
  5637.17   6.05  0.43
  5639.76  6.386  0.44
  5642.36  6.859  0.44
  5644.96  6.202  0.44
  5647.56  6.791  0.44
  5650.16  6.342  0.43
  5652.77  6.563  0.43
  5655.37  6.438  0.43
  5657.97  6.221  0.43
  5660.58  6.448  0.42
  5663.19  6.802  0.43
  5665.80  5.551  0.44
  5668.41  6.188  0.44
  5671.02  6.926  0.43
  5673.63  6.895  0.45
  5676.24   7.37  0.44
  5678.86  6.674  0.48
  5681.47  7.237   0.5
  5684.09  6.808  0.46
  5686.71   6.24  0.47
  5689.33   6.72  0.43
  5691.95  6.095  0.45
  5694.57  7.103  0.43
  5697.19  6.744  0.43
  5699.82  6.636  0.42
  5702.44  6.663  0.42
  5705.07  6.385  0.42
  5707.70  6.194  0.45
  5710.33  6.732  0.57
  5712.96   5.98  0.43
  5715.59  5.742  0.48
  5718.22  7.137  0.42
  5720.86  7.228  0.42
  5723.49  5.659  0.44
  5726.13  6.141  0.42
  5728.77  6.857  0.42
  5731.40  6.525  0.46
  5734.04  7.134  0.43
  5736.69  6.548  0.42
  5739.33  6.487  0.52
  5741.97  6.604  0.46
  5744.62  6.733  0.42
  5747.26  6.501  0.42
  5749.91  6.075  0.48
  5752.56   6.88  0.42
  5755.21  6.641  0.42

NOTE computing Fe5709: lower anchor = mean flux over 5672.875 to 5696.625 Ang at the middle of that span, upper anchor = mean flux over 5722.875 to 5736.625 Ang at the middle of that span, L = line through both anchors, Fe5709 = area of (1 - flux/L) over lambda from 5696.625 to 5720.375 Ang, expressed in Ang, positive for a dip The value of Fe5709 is 0.6 Ang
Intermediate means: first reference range 6.79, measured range 6.48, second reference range 6.51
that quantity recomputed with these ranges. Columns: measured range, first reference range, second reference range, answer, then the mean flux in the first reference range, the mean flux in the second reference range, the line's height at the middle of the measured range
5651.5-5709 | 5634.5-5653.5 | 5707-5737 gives -1.05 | 6.45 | 6.49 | 6.47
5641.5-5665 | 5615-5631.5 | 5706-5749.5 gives -0.59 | 6.27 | 6.5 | 6.33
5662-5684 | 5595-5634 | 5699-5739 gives -1.00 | 6.31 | 6.5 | 6.42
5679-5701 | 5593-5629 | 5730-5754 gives -0.66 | 6.34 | 6.61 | 6.5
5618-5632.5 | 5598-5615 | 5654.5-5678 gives 0.32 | 6.31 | 6.54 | 6.38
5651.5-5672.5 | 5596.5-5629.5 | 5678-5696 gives 0.54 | 6.3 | 6.7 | 6.56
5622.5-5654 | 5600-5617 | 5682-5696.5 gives 0.18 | 6.31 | 6.63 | 6.43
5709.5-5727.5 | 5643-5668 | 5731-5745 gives 0.65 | 6.38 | 6.67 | 6.6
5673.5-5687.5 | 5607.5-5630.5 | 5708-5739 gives -1.08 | 6.25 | 6.51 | 6.4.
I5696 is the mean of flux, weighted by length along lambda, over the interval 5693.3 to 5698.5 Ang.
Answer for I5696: 6.93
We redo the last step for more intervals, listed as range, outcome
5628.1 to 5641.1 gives 6.26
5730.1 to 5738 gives 6.73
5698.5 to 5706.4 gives 6.56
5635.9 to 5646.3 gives 6.38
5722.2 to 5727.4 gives 5.89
